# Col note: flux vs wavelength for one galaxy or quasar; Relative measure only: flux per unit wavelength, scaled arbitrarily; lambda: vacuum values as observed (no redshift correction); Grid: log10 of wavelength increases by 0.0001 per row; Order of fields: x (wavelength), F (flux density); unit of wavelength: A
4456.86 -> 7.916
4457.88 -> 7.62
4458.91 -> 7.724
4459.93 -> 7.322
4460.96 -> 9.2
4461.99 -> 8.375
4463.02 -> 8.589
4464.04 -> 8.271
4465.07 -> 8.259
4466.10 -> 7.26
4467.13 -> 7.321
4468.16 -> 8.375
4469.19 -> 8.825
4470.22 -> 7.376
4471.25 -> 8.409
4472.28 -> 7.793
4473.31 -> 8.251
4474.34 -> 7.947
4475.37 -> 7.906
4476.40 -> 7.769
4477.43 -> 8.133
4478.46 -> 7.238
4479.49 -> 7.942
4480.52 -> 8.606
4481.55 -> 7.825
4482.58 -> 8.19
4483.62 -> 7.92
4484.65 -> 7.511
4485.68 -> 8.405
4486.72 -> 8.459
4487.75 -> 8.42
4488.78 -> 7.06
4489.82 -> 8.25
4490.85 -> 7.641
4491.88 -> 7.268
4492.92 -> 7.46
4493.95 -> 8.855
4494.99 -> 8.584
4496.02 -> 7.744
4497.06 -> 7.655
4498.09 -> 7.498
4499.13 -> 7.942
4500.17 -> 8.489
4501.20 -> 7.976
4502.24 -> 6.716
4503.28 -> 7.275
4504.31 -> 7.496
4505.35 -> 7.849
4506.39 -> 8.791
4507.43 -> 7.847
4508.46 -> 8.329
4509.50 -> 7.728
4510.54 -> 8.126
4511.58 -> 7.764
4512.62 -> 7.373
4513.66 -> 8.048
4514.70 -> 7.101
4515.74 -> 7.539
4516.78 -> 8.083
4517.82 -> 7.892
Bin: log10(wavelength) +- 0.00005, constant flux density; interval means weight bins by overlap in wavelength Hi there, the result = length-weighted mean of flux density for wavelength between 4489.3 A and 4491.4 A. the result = 7.95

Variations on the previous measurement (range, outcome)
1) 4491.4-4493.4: 7.34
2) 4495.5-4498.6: 7.65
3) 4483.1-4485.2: 7.73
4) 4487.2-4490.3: 7.91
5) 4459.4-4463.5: 8.36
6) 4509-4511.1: 7.92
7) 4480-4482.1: 8.24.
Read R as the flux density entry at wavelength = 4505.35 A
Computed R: 7.849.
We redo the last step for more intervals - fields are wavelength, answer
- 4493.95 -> 8.855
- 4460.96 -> 9.2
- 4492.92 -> 7.46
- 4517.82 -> 7.892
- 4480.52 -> 8.606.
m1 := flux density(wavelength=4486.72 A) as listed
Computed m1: 8.459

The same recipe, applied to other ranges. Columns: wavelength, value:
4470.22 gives 7.376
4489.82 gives 8.25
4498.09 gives 7.498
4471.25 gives 8.409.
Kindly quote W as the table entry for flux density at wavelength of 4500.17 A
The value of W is 8.489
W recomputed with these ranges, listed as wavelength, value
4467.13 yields 7.321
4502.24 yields 6.716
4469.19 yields 8.825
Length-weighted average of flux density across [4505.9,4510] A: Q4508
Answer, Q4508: 8.18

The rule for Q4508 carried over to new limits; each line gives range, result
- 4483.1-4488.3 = 8.14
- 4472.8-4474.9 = 8.1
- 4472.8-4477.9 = 8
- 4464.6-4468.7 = 7.79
